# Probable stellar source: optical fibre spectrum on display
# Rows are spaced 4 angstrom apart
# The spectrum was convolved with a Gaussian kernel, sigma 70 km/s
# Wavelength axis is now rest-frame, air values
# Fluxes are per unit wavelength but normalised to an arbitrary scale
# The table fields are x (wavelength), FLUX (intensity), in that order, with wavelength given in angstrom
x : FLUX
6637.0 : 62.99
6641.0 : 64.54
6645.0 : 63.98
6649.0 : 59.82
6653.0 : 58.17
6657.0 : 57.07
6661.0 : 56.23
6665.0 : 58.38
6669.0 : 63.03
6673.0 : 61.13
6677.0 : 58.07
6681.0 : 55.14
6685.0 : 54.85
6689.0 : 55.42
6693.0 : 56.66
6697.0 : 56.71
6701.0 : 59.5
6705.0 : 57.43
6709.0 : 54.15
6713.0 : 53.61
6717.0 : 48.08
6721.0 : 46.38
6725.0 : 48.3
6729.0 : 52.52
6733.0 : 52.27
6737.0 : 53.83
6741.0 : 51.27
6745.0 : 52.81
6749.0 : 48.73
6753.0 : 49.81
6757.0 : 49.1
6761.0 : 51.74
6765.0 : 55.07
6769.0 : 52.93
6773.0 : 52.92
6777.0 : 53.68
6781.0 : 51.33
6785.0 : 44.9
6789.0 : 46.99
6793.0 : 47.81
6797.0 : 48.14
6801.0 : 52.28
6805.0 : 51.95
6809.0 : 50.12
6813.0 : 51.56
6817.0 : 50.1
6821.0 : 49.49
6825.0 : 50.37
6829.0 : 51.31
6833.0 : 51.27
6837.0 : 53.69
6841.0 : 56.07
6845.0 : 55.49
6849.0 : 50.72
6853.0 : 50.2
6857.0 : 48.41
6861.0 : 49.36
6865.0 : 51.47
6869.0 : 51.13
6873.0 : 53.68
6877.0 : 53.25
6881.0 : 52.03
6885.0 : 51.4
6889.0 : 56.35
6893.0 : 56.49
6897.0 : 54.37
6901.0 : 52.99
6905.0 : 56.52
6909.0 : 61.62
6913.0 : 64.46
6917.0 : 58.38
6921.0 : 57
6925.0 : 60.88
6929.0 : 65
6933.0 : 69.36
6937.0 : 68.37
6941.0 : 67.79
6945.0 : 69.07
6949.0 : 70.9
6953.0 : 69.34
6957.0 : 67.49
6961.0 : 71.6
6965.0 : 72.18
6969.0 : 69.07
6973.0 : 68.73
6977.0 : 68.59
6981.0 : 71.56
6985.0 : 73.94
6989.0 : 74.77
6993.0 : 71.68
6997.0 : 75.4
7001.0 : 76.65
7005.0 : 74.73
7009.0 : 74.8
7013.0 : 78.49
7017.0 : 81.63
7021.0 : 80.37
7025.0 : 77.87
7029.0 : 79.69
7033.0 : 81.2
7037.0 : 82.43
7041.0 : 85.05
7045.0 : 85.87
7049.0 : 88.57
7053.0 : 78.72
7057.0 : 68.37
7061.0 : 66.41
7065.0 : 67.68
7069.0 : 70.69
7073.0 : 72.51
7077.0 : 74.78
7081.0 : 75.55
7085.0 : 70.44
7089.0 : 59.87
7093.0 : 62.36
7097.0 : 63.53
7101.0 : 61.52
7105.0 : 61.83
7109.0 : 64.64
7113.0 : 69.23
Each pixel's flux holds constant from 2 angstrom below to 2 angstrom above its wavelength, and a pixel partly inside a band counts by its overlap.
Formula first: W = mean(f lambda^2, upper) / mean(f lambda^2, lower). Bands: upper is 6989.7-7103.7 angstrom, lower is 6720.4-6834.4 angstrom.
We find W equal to 1.6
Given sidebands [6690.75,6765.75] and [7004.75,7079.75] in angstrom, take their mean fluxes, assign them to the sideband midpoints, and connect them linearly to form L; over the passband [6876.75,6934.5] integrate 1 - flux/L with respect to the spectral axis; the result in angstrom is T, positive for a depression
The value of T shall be 7.4 angstrom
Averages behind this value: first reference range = 52.5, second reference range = 77.4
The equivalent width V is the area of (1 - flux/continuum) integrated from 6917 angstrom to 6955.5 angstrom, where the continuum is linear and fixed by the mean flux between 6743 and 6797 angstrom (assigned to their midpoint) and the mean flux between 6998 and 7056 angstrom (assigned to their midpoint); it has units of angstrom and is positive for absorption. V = 2.1 angstrom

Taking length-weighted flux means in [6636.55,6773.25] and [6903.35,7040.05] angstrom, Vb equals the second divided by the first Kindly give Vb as 1.29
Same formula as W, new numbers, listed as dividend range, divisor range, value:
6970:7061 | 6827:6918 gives 1.49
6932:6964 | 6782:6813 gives 1.47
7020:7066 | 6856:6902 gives 1.57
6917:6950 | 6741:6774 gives 1.34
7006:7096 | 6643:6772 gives 1.52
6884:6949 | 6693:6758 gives 1.24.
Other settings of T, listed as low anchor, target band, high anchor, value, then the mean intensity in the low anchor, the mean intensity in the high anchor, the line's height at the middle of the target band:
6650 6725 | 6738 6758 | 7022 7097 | 2.9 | 56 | 74.7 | 59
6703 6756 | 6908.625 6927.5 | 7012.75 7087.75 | 1.7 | 51.4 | 77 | 66.4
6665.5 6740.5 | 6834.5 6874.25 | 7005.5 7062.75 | 8.4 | 54.8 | 79.2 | 66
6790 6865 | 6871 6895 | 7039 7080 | 1.3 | 51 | 75.9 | 56.9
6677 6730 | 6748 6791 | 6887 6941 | 4.0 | 53.9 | 60.4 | 56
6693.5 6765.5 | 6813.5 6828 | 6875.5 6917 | 1.1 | 52.3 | 56.1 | 54.4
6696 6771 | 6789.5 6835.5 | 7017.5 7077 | 6.5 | 52.3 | 77.5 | 58.6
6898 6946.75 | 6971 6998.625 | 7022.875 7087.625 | -1.2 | 62.4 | 76.5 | 69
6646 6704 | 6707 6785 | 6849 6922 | 7.4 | 58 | 54.3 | 56.7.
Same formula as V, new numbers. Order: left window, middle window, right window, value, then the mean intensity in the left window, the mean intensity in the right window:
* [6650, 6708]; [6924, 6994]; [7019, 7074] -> 3.2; 57.7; 77.6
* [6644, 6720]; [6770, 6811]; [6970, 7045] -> 8.7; 57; 76.7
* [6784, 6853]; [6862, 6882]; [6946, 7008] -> 2.0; 50.8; 71.8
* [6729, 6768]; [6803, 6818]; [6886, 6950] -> 1.2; 51.7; 61.5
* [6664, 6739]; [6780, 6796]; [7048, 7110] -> 2.9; 55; 69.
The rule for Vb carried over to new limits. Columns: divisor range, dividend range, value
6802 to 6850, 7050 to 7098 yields 1.34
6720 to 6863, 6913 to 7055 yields 1.44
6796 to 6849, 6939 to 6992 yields 1.36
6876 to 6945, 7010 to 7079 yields 1.30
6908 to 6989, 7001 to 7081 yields 1.14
